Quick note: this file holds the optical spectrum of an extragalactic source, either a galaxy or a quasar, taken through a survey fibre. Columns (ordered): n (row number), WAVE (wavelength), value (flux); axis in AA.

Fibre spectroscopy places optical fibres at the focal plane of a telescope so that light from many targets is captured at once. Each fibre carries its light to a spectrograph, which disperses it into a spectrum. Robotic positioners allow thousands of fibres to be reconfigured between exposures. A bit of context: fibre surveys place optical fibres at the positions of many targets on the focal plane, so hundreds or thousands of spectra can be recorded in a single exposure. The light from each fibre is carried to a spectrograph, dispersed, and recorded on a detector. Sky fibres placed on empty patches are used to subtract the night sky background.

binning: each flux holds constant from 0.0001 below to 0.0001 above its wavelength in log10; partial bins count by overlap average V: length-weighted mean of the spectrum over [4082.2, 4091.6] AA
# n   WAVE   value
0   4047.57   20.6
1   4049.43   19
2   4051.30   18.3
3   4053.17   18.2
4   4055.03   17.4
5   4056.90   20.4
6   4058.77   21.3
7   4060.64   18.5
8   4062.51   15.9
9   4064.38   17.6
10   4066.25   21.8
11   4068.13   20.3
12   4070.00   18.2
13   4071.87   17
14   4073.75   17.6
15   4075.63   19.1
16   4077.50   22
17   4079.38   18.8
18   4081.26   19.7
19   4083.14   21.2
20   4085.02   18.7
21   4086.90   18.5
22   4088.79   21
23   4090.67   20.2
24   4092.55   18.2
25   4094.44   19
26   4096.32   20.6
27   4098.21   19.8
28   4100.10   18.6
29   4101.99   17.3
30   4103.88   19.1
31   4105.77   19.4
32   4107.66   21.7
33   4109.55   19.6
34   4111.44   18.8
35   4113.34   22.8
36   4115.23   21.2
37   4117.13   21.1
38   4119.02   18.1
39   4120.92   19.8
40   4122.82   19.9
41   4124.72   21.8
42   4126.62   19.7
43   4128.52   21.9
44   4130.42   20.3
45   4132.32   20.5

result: 19.9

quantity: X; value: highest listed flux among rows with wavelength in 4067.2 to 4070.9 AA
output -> 20.3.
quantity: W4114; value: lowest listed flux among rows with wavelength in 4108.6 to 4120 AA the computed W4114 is 18.1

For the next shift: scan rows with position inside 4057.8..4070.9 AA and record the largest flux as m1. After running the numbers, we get 21.8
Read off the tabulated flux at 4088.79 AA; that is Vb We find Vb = 21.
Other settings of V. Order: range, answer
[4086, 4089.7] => 19.7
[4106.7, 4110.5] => 20.7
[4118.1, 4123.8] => 19.3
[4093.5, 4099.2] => 19.8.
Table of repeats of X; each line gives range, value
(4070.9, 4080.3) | 22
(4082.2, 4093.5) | 21.2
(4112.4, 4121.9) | 22.8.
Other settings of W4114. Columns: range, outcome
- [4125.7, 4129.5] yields 19.7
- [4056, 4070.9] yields 15.9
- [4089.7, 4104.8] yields 17.3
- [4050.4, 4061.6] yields 17.4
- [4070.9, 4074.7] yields 17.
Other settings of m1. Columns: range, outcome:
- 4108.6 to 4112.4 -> 19.6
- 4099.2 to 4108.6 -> 21.7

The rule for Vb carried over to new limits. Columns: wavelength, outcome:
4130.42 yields 20.3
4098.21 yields 19.8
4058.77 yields 21.3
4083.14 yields 21.2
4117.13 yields 21.1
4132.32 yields 20.5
